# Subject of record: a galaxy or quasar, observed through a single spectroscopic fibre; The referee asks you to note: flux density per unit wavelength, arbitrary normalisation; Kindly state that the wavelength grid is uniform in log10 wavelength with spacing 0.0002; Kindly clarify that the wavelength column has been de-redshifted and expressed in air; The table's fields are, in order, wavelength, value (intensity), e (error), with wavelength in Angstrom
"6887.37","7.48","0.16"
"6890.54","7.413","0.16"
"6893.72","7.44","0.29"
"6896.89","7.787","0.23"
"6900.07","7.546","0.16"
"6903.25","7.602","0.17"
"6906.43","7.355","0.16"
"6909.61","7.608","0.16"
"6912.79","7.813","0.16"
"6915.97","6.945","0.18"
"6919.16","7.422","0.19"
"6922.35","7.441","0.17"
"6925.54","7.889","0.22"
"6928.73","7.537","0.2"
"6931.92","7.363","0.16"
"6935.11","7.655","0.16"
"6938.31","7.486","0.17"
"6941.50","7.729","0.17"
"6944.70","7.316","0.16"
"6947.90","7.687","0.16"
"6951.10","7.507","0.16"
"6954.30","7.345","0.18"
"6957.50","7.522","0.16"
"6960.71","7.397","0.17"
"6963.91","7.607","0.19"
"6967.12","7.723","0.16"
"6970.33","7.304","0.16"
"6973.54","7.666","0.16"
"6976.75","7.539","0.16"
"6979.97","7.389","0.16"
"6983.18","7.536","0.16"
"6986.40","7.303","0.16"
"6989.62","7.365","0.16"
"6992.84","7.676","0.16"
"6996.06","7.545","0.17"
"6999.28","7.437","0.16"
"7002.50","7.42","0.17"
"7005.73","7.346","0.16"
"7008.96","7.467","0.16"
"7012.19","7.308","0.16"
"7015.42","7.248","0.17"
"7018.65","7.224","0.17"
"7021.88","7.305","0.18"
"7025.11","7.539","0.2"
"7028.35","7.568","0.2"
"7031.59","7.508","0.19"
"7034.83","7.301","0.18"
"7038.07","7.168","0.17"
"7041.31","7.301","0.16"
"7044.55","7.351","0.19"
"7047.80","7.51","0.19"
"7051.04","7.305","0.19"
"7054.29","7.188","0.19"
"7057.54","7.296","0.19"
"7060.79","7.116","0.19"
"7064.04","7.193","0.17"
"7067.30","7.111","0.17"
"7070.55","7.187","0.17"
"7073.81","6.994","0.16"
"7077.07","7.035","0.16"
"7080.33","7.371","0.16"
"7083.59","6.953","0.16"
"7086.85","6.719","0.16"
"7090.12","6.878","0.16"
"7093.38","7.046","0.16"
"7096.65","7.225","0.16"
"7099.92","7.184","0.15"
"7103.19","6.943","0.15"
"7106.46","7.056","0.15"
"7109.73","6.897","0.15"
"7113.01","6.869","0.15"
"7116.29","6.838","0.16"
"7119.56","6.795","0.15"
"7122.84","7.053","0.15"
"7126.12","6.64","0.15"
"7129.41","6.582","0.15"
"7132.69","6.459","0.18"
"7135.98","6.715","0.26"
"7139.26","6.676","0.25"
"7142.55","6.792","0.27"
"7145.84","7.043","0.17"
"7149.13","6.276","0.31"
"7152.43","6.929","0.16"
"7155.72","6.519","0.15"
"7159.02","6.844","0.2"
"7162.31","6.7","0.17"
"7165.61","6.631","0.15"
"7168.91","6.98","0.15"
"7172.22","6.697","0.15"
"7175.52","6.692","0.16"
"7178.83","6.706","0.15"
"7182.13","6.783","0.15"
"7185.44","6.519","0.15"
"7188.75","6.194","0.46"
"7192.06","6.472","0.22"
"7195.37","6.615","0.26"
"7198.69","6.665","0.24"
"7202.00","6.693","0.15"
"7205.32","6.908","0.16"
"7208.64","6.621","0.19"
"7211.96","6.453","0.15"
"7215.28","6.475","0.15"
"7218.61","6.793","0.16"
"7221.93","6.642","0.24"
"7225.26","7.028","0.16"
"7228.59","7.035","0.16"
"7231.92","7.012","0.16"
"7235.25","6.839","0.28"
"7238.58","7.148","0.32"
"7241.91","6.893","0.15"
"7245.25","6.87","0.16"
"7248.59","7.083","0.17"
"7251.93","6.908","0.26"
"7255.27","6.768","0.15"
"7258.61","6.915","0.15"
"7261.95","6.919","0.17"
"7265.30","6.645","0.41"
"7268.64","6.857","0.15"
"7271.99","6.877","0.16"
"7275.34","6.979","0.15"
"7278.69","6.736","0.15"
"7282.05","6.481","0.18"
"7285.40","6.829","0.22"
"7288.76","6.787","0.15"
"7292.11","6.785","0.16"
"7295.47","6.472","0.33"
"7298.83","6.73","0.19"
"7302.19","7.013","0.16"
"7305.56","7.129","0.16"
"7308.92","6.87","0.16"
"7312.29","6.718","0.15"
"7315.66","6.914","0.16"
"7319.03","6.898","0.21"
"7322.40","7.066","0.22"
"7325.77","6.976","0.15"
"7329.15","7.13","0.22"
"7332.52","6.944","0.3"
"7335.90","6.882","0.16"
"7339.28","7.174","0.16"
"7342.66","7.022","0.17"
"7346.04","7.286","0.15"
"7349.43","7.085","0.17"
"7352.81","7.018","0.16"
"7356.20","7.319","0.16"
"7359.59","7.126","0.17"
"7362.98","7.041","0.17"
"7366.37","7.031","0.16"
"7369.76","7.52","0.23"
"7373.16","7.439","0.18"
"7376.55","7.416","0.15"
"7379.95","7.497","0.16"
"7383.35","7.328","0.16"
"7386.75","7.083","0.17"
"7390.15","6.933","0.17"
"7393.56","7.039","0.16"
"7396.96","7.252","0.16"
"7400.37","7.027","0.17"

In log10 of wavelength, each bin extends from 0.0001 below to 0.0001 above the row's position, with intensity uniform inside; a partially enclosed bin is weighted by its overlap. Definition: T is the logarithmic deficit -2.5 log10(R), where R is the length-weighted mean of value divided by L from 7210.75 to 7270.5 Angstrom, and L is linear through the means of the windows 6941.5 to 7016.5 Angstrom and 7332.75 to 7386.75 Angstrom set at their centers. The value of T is 0.066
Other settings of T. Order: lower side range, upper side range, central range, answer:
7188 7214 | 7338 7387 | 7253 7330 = 0.02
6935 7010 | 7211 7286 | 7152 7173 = 0.05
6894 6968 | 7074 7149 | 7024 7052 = -0.04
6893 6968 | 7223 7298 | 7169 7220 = 0.06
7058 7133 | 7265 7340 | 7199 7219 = 0.04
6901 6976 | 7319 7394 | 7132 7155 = 0.10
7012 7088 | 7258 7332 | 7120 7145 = 0.06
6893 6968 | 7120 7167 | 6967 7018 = -0.02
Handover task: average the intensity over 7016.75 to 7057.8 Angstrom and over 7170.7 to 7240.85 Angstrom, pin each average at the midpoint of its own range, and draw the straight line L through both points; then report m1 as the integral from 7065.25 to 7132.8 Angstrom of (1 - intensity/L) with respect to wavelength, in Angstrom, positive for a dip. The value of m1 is 1.6 Angstrom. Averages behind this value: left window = 7.35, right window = 6.72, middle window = 6.96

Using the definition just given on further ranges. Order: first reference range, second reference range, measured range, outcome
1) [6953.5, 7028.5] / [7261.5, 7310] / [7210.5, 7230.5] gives 0.58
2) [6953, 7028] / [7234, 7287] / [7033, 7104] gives 1.18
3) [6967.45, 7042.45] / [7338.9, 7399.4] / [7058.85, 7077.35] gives 0.66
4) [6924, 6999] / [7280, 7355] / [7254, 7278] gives 0.55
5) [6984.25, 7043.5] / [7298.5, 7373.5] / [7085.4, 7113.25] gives 1.20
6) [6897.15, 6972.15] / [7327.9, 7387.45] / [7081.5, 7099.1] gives 0.98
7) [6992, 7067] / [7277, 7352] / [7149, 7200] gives 3.42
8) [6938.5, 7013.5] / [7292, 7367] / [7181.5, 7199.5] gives 1.66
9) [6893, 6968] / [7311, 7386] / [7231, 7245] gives 0.53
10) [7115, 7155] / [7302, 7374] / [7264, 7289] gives 0.68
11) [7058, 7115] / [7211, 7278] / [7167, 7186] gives 0.55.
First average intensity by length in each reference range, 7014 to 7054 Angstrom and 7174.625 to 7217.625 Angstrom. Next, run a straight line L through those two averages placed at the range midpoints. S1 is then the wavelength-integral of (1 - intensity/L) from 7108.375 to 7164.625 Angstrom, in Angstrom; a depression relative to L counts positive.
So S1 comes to 1.1 Angstrom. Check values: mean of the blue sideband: 7.36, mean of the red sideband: 6.6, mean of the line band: 6.74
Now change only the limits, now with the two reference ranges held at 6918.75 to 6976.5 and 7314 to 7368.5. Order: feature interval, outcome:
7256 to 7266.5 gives 0.5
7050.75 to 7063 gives 0.3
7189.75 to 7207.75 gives 1.4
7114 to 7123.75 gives 0.6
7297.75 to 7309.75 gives 0.3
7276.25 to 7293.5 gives 1.0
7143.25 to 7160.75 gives 1.4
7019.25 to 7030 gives 0.0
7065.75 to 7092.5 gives 1.3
